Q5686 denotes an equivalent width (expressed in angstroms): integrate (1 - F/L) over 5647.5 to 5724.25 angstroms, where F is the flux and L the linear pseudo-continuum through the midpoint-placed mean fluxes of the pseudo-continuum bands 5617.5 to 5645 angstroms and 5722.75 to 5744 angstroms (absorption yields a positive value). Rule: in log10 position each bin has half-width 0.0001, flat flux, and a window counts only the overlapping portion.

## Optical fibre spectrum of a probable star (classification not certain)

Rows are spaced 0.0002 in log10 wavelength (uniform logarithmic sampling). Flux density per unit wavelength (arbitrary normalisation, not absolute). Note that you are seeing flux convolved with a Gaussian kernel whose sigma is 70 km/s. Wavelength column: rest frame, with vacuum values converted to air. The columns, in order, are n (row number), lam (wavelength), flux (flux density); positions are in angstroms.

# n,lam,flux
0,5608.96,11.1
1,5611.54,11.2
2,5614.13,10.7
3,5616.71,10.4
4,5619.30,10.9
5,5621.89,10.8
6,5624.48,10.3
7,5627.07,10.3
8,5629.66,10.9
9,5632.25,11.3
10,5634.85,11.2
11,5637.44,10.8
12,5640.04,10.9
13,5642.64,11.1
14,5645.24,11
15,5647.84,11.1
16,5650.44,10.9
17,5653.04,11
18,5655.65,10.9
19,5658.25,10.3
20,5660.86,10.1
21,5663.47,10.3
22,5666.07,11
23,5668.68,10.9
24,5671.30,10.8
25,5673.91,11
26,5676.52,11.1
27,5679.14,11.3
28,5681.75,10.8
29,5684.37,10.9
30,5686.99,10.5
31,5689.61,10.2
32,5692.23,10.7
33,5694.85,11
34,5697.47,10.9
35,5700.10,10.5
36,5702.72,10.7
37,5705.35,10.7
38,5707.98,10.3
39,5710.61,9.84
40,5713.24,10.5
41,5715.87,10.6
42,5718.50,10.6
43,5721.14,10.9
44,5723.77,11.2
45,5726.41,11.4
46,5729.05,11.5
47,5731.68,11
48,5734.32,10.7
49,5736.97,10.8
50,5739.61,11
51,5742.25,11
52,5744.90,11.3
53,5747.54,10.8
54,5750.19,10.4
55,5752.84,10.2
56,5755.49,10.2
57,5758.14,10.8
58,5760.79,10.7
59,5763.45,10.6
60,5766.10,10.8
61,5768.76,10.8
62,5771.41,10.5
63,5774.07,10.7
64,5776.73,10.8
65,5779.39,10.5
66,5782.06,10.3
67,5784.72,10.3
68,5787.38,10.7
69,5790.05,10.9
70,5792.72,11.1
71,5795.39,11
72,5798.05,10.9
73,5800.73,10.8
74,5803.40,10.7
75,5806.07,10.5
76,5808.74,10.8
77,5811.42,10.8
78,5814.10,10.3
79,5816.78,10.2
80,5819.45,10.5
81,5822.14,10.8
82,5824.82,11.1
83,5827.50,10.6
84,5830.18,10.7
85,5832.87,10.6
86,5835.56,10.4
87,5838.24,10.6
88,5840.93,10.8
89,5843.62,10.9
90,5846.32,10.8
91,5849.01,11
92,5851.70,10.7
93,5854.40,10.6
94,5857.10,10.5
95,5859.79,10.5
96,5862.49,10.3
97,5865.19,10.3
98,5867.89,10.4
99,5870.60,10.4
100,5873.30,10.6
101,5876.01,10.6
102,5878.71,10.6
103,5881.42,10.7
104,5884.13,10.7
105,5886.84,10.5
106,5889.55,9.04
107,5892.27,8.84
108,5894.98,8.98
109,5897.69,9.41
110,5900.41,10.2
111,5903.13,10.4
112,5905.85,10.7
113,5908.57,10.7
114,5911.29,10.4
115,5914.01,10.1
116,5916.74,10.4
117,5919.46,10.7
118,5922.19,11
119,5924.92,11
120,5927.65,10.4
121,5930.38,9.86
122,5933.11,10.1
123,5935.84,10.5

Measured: 1.8 angstroms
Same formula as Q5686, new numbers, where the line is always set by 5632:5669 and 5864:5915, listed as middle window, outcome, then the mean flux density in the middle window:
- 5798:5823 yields -0.5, 10.6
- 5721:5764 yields -1.1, 10.9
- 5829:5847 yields -0.6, 10.7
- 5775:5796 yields -0.4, 10.7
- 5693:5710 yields 0.1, 10.6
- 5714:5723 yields -0.1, 10.7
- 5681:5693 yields 0.1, 10.6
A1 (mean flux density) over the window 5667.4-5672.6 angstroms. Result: 10.8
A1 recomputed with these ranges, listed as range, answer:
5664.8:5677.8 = 11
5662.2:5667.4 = 10.7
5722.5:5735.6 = 11.2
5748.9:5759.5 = 10.4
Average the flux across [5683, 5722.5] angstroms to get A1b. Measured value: 10.6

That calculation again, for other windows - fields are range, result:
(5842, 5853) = 10.8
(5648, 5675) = 10.7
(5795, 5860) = 10.7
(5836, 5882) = 10.6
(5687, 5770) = 10.7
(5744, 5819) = 10.7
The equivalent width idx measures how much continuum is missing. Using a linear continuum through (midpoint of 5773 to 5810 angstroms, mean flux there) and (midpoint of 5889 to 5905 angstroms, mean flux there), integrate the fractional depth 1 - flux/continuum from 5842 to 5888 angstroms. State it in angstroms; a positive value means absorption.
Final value -3.3 angstroms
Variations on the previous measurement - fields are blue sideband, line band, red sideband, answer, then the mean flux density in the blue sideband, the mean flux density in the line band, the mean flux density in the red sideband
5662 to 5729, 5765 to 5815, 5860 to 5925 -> -0.8 angstroms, 10.8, 10.7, 10.3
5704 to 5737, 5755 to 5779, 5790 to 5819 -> 0.2 angstroms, 10.8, 10.7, 10.7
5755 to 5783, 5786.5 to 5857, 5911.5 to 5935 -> -1.0 angstroms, 10.6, 10.7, 10.4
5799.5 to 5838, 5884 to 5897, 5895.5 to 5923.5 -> 1.1 angstroms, 10.6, 9.5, 10.4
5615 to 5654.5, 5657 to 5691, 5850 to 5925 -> 0.2 angstroms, 10.9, 10.7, 10.3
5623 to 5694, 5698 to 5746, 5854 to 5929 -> -0.6 angstroms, 10.8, 10.8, 10.3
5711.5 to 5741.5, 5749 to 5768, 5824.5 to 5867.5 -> 0.5 angstroms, 10.9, 10.5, 10.6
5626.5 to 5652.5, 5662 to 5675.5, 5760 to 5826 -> 0.1 angstroms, 11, 10.8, 10.7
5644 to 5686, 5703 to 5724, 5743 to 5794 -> 0.4 angstroms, 10.8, 10.6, 10.7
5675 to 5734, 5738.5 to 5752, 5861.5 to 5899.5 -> -0.3 angstroms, 10.8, 10.9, 10.1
